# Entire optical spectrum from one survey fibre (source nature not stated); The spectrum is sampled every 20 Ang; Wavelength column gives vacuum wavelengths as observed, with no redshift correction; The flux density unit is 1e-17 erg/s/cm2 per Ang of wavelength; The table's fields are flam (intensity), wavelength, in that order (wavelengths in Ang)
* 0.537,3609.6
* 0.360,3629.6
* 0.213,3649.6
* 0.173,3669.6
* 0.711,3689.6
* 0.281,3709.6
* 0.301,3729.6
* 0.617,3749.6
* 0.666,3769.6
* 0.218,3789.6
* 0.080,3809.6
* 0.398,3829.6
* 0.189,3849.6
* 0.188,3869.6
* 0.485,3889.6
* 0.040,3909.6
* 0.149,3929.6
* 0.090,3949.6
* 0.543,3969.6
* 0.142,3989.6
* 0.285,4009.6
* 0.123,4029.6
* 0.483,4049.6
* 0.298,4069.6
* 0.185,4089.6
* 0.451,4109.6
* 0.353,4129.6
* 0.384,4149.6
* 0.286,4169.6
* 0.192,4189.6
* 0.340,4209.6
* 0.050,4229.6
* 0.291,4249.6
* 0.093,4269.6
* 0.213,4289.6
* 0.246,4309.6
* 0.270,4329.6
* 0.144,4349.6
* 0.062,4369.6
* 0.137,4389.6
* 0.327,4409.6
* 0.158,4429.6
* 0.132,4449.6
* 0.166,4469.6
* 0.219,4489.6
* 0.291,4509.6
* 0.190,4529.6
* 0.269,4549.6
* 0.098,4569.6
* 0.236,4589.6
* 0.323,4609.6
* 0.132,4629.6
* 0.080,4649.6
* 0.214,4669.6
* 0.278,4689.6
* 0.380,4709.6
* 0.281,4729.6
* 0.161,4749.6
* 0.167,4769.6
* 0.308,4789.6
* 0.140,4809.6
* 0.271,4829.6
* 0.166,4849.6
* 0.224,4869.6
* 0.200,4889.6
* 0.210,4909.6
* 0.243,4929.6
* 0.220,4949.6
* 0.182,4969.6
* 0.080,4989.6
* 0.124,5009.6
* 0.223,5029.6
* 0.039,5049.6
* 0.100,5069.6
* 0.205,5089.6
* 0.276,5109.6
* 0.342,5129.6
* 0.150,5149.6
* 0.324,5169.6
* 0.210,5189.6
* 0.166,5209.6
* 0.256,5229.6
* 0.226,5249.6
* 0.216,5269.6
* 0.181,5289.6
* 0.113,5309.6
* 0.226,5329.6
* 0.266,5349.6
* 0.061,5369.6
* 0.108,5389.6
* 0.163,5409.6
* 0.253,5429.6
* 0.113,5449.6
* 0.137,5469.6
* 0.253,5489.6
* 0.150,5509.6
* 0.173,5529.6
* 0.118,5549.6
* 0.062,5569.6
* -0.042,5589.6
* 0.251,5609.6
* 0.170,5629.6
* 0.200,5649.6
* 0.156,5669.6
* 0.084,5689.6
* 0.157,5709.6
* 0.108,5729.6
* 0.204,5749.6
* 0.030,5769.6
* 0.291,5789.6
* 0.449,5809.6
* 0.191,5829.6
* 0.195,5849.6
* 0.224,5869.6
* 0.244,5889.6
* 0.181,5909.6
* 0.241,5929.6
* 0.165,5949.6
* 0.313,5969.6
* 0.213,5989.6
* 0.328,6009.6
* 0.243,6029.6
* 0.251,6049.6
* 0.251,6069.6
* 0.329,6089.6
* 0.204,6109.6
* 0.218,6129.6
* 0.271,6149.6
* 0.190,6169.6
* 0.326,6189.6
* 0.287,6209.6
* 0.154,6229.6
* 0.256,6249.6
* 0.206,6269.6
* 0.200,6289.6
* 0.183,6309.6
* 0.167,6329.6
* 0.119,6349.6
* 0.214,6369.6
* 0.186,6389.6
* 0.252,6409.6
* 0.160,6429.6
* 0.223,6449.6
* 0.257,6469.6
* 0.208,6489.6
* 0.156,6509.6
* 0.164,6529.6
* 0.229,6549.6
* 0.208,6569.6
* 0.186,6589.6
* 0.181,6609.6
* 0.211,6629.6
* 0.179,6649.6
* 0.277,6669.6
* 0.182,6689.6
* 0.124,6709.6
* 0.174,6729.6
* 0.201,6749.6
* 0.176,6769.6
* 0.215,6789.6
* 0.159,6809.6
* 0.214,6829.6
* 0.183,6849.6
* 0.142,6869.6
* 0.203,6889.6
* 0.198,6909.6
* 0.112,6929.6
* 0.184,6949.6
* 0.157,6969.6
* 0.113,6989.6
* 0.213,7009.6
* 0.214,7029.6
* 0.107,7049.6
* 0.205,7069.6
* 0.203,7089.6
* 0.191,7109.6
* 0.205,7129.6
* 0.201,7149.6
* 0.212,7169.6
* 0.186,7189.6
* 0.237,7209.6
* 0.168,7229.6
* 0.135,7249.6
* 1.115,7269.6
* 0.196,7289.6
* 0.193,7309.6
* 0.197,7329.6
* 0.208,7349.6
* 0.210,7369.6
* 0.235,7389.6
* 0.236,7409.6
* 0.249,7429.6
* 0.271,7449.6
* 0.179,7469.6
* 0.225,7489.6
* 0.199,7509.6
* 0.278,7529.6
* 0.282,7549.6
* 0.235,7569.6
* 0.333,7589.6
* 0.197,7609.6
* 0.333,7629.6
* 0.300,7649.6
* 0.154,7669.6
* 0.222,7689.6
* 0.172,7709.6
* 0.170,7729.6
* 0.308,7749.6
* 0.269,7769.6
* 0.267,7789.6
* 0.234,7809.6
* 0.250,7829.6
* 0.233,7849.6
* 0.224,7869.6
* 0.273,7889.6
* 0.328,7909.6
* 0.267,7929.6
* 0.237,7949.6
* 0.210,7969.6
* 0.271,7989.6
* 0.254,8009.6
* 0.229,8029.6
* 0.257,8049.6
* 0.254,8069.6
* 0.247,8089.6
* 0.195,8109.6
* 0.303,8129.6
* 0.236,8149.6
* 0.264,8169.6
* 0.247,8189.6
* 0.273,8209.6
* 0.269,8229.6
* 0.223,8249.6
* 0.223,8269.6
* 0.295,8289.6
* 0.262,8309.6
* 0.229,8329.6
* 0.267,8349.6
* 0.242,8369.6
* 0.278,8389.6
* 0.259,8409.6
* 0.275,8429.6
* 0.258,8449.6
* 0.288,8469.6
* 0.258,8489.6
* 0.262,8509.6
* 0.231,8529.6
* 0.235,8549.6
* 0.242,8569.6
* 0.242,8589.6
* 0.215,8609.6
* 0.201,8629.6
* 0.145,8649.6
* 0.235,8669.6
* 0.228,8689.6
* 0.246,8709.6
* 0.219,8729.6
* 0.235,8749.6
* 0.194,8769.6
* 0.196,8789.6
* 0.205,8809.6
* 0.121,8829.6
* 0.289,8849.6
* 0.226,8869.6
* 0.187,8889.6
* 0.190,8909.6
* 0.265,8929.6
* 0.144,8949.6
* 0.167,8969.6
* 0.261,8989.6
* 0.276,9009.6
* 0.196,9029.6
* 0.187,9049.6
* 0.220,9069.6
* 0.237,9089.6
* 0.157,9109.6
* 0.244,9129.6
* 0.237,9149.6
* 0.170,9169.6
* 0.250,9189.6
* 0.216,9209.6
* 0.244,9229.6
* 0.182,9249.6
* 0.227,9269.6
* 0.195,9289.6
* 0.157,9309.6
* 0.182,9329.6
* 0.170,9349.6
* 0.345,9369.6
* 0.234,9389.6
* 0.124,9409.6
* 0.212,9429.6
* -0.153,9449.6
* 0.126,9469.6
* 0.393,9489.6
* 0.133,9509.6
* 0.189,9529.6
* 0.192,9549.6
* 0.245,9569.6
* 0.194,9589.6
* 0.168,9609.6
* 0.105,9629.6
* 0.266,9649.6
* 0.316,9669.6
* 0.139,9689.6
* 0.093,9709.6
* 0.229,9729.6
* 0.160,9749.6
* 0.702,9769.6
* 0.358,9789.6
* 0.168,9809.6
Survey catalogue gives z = 0.950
